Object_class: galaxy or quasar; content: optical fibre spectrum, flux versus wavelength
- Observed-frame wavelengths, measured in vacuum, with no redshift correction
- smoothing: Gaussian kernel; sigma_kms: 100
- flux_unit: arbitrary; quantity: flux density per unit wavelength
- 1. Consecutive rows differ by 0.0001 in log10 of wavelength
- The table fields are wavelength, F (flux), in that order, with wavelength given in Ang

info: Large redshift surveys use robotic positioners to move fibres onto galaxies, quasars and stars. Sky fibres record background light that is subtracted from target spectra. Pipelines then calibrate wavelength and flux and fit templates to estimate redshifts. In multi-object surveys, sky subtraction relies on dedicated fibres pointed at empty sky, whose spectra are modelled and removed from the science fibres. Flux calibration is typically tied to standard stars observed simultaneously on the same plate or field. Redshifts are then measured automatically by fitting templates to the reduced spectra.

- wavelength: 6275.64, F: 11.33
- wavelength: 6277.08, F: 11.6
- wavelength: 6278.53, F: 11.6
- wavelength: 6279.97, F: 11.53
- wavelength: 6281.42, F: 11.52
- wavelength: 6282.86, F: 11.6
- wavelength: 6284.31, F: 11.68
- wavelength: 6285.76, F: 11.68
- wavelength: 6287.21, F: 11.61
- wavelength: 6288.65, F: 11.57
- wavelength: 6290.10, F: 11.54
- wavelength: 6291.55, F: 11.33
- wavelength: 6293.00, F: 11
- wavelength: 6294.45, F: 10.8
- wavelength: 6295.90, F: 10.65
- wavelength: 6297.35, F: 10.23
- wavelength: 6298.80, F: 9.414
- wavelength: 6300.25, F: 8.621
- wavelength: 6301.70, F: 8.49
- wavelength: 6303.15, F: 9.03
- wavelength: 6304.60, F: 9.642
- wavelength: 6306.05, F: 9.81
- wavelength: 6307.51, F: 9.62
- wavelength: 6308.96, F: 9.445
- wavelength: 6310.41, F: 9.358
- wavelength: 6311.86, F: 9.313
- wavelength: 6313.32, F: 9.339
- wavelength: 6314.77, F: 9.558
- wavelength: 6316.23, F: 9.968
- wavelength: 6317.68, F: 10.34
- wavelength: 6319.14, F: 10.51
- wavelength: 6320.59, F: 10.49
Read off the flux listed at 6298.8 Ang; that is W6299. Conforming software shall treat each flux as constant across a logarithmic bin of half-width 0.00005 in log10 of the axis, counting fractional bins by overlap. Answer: 9.414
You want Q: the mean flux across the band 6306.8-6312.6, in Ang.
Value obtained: 9.44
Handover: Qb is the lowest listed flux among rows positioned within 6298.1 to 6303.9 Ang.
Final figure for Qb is 8.49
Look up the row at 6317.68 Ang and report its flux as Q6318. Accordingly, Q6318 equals 10.34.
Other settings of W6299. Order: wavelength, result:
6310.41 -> 9.358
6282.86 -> 11.6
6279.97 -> 11.53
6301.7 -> 8.49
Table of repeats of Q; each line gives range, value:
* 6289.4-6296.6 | 11.1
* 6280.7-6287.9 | 11.6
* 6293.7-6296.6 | 10.7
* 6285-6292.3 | 11.5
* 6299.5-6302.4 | 8.57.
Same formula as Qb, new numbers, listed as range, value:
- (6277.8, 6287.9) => 11.52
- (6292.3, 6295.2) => 10.8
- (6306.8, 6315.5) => 9.313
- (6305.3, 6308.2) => 9.62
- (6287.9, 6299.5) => 9.414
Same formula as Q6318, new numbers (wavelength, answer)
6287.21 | 11.61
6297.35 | 10.23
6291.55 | 11.33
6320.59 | 10.49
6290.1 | 11.54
